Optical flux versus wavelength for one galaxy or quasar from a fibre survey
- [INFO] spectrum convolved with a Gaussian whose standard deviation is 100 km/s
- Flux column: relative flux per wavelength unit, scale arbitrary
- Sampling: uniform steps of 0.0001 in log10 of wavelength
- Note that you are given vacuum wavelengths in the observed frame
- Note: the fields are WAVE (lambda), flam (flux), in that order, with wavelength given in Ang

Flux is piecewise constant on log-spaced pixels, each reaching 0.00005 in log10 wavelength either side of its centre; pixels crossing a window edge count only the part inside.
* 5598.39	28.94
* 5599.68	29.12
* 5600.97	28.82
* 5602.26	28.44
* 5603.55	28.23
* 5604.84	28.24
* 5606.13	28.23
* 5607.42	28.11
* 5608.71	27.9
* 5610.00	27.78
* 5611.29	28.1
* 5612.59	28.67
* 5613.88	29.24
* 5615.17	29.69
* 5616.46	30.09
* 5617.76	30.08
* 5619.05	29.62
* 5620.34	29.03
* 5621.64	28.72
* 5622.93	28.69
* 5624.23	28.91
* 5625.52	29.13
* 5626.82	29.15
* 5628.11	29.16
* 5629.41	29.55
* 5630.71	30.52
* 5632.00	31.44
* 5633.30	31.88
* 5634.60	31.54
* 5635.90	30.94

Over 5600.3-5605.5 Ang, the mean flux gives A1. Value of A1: 28.4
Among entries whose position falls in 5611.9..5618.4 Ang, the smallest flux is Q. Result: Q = 28.67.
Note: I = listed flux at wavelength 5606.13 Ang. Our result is 28.23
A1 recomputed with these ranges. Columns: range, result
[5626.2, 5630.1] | 29.3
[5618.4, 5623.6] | 29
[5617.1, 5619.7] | 29.9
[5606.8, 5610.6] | 28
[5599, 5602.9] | 28.8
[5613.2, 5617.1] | 29.7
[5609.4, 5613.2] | 28.1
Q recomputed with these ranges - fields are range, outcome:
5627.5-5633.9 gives 29.16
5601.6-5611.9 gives 27.78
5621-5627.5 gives 28.69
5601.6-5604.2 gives 28.23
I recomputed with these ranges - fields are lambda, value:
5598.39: 28.94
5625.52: 29.13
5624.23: 28.91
